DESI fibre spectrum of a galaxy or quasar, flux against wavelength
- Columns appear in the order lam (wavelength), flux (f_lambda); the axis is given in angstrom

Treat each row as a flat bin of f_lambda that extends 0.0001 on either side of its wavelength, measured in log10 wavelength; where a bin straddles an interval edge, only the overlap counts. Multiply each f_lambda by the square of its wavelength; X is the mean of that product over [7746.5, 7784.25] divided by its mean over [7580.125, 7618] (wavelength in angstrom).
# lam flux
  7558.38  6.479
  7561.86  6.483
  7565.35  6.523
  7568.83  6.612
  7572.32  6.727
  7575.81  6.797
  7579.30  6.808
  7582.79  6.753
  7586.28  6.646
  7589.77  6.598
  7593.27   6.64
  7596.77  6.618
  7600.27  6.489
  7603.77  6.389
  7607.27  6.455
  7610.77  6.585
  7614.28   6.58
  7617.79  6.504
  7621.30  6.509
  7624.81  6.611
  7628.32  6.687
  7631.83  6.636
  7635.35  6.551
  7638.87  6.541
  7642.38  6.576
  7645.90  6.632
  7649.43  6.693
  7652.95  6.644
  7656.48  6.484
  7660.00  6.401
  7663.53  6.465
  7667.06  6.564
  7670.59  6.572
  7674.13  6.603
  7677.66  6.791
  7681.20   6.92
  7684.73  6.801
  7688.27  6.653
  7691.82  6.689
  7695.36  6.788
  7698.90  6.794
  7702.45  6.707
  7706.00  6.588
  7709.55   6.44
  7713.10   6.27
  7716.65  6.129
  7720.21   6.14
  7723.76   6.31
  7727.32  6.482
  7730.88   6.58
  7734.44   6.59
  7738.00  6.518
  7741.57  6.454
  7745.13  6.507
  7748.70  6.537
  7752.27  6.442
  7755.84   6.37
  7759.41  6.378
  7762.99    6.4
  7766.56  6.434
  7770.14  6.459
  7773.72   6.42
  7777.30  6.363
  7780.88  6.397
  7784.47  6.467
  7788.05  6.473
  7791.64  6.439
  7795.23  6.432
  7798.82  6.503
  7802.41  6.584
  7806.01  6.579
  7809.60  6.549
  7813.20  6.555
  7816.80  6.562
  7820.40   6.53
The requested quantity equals 1.02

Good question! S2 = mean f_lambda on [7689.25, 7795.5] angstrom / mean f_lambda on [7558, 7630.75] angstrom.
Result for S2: 1.0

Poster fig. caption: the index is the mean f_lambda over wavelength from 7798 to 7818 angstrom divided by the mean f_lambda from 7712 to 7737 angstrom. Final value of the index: 1.03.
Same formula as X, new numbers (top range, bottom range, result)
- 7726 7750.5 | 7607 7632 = 1.02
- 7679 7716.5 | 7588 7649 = 1.03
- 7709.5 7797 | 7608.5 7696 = 1.00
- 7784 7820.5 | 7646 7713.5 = 1.01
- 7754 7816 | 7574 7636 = 1.03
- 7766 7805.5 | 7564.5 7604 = 1.02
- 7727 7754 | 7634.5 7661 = 1.02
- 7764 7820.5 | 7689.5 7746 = 1.02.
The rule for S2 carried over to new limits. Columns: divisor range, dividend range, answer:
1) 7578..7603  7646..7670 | 0.99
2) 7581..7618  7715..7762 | 0.98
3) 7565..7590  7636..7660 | 0.98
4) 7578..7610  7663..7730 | 1.00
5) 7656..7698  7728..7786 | 0.97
